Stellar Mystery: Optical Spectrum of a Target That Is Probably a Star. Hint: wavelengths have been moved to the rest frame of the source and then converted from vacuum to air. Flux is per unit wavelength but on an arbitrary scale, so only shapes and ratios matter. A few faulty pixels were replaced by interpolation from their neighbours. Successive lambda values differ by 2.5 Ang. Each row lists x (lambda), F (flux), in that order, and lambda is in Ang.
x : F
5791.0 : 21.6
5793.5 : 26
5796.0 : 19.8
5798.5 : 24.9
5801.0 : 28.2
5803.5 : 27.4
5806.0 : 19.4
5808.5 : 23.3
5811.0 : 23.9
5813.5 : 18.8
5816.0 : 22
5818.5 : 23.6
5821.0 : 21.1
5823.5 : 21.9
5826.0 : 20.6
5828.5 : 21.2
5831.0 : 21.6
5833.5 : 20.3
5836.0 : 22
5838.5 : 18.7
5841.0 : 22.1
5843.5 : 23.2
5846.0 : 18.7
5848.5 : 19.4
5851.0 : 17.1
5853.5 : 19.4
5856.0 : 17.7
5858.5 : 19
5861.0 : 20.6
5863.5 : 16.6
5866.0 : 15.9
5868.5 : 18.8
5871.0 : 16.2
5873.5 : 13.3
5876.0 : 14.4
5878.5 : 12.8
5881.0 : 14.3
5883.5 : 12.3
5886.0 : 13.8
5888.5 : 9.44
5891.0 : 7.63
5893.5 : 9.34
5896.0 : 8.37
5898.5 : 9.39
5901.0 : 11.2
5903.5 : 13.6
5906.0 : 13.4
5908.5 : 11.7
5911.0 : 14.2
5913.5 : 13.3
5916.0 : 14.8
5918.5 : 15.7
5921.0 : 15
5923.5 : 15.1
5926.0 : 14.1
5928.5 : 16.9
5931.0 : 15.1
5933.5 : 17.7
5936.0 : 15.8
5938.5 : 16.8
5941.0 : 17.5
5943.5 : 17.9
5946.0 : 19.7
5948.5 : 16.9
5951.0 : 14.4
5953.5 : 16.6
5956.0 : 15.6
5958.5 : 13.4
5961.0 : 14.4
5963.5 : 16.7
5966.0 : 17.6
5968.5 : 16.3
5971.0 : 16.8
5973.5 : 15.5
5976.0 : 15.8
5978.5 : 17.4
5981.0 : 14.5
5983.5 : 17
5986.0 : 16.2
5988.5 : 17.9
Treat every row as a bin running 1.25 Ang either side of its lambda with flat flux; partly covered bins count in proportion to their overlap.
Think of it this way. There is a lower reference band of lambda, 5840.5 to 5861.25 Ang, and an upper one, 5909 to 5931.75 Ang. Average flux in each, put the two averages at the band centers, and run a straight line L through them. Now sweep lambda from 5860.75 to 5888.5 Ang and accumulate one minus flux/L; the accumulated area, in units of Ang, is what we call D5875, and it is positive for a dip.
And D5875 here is 4.8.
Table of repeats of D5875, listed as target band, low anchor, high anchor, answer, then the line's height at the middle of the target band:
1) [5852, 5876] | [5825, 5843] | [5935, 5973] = 3.1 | 19.9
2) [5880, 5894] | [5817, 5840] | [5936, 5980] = 5.8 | 19.1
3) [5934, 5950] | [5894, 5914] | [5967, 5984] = -3.7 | 14.1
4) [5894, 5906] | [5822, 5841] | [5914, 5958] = 4.7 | 17.8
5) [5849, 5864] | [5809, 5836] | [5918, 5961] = 1.1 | 20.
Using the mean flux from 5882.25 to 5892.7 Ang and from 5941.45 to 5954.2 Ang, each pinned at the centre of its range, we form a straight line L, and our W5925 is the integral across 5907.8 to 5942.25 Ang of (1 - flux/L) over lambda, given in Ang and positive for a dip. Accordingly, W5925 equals -1.4 Ang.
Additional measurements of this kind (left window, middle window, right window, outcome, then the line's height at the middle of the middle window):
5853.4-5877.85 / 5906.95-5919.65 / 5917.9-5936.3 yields 1.63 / 16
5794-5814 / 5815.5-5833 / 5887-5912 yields -0.71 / 20.8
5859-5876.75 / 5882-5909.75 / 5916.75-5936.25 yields 8.98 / 16.2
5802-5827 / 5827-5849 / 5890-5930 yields -1.01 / 19.9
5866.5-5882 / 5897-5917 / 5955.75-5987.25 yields 3.55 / 15.3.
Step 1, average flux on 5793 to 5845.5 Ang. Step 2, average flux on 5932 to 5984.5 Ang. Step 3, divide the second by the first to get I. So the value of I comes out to 0.7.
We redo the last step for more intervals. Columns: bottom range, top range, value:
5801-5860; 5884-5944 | 0.64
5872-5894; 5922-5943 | 1.34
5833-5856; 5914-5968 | 0.80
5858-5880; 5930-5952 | 1.04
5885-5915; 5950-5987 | 1.41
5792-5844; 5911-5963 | 0.71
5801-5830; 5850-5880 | 0.75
